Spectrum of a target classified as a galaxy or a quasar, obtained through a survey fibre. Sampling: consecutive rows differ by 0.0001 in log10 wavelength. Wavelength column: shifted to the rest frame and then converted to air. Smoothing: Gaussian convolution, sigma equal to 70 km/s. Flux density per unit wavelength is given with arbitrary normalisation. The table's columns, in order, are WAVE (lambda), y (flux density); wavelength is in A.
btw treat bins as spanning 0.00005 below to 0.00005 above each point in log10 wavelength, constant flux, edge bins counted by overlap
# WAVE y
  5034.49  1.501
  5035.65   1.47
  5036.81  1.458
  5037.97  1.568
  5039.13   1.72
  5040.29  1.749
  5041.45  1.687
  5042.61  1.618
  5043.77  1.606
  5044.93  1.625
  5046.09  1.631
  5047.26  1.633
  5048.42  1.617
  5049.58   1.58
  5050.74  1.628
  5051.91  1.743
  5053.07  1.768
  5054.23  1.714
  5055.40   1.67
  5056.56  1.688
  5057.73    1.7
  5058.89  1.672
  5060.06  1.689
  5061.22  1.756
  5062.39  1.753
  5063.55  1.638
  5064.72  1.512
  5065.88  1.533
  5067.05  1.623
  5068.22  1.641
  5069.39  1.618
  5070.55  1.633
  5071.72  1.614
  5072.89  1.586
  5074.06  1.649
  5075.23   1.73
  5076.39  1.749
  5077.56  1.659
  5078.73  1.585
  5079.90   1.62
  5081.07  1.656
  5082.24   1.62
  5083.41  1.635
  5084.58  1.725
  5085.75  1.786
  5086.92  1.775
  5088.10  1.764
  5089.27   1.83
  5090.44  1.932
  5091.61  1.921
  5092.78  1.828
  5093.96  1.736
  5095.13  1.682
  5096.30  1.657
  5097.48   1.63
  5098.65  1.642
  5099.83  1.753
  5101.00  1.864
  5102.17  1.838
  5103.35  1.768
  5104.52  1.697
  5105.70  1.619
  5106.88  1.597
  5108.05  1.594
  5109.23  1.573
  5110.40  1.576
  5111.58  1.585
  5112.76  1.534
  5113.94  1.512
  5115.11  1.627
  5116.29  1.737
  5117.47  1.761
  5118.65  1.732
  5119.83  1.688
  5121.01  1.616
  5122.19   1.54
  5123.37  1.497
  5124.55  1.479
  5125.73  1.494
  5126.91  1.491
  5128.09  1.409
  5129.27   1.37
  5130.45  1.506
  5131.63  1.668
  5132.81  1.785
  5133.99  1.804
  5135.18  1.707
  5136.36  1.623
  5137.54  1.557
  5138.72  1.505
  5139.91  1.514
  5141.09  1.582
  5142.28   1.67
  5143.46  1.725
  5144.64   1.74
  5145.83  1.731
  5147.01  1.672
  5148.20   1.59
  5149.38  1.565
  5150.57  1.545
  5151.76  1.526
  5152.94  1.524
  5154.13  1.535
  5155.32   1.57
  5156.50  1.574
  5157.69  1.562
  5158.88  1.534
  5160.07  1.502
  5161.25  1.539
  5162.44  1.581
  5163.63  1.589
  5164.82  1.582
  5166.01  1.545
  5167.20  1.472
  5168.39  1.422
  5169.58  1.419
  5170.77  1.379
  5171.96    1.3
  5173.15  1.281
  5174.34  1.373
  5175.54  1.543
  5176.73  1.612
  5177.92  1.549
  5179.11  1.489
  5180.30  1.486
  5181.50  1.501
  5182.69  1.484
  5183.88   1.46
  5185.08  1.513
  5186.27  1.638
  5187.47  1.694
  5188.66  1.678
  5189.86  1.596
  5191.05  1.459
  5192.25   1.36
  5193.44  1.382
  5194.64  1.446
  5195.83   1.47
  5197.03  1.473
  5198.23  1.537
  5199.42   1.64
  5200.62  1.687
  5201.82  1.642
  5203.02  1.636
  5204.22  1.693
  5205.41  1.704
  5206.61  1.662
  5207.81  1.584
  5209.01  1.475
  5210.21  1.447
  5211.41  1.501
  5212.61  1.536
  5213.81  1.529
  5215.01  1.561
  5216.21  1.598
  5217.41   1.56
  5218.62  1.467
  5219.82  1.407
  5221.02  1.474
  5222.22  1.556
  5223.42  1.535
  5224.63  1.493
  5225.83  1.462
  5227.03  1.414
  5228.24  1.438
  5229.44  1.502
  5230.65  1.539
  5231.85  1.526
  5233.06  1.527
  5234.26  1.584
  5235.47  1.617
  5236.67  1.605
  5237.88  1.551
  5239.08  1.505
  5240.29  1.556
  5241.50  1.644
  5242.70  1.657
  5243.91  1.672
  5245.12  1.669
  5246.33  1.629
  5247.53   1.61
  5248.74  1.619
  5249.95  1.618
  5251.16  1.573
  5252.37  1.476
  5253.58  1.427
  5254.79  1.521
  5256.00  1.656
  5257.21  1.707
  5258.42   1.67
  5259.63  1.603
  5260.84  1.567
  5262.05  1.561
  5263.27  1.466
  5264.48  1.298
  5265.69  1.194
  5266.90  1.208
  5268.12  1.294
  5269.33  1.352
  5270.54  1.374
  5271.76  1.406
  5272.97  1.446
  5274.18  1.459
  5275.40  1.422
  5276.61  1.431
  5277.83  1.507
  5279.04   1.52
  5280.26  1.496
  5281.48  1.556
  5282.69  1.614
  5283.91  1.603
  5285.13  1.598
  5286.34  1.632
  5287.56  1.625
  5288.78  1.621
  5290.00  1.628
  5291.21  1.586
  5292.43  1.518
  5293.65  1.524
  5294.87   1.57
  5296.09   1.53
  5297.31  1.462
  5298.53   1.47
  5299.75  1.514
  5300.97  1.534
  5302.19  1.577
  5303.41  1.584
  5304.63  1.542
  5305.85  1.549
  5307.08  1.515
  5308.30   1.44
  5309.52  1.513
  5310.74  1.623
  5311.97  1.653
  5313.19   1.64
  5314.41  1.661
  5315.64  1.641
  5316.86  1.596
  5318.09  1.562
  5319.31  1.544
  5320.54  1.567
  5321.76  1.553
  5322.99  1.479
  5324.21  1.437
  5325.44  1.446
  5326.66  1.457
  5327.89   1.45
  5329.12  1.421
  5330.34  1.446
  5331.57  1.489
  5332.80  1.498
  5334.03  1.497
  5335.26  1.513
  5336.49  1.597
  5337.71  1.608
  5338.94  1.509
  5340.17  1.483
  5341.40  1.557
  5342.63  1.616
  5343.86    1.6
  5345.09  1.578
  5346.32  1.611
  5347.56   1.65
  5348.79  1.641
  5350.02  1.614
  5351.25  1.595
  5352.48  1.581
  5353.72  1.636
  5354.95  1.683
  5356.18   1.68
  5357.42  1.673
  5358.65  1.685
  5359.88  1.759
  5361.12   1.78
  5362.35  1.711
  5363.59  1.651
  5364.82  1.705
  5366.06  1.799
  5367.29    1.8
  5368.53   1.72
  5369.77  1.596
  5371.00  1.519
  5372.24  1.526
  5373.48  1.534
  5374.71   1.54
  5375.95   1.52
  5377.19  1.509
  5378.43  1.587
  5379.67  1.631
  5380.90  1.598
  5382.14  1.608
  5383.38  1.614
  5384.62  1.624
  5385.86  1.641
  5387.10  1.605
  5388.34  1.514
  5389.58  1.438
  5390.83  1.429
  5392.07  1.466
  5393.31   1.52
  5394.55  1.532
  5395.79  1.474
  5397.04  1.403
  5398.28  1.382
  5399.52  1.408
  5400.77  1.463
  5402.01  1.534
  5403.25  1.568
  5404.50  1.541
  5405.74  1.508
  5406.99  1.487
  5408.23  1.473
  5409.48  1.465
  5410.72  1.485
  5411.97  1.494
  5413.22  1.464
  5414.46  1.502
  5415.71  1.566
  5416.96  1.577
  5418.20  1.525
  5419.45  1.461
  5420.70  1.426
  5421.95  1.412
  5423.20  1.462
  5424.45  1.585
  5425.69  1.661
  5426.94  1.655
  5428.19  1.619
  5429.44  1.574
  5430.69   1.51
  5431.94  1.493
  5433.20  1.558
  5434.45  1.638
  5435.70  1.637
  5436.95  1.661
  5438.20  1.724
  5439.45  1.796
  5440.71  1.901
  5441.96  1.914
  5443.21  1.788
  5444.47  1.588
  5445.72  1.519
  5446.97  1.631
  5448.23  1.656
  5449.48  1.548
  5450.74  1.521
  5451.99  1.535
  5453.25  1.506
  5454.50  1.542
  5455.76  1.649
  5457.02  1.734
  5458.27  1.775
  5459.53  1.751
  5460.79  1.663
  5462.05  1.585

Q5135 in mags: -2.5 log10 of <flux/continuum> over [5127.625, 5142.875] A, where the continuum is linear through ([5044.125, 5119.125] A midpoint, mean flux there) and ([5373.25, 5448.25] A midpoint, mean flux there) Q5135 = 0.04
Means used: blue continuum 1.68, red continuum 1.56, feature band 1.59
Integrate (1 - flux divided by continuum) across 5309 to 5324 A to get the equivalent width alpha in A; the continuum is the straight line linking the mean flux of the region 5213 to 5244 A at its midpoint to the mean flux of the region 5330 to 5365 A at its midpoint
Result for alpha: 0.1 A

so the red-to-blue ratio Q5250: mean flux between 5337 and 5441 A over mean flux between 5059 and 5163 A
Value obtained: 0.96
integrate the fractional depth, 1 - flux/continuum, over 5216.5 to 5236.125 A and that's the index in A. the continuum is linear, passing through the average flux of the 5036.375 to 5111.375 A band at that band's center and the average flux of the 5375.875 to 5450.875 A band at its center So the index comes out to 1.4 A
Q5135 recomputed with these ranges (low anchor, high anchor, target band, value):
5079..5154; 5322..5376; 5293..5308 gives 0.051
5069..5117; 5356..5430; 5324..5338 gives 0.070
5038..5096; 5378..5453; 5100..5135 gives 0.029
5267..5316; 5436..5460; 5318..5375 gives -0.007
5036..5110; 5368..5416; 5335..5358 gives -0.039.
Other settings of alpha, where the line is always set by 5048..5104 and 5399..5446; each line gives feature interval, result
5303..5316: 0.3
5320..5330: 0.8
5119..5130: 1.1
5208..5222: 1.2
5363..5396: 0.1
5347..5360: -0.4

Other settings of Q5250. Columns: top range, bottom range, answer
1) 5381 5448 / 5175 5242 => 1.01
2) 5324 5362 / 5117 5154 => 0.99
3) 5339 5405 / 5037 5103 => 0.94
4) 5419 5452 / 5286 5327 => 1.04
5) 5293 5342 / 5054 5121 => 0.91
